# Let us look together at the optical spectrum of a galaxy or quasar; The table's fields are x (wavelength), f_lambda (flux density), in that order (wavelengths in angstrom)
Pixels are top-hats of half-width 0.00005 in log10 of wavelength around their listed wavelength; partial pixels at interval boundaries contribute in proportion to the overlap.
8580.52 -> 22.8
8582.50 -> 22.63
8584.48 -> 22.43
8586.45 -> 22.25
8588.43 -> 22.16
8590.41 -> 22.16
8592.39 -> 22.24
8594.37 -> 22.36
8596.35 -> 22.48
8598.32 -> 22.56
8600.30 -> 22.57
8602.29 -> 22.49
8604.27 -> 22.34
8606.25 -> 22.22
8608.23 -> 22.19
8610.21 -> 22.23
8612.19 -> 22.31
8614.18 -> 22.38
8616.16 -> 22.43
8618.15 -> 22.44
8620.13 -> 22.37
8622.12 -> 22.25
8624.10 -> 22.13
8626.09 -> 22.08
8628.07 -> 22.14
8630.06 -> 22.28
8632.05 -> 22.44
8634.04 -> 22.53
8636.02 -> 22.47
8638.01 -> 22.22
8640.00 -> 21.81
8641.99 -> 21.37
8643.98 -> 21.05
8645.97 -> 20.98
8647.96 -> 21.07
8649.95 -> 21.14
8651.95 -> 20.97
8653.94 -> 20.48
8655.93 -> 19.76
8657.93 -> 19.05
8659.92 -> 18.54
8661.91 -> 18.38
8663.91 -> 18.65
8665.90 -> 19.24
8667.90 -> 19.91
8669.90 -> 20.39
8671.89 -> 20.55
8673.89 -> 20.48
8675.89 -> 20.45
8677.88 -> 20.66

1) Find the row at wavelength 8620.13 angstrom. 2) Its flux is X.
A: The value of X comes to 22.37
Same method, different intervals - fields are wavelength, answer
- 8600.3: 22.57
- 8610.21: 22.23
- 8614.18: 22.38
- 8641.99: 21.37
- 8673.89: 20.48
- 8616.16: 22.43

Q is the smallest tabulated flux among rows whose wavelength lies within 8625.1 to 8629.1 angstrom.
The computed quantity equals 22.08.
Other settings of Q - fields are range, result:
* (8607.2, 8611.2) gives 22.19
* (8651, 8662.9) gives 18.38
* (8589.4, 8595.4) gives 22.16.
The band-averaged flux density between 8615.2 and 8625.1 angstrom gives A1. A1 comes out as 22.3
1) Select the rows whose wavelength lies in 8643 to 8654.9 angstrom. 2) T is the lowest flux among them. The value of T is 20.48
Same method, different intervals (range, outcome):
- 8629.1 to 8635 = 22.28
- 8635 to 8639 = 22.22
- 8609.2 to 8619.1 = 22.23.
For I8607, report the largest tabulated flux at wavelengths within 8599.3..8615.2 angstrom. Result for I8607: 22.57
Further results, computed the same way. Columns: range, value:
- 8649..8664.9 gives 21.14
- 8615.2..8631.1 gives 22.44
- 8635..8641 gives 22.47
